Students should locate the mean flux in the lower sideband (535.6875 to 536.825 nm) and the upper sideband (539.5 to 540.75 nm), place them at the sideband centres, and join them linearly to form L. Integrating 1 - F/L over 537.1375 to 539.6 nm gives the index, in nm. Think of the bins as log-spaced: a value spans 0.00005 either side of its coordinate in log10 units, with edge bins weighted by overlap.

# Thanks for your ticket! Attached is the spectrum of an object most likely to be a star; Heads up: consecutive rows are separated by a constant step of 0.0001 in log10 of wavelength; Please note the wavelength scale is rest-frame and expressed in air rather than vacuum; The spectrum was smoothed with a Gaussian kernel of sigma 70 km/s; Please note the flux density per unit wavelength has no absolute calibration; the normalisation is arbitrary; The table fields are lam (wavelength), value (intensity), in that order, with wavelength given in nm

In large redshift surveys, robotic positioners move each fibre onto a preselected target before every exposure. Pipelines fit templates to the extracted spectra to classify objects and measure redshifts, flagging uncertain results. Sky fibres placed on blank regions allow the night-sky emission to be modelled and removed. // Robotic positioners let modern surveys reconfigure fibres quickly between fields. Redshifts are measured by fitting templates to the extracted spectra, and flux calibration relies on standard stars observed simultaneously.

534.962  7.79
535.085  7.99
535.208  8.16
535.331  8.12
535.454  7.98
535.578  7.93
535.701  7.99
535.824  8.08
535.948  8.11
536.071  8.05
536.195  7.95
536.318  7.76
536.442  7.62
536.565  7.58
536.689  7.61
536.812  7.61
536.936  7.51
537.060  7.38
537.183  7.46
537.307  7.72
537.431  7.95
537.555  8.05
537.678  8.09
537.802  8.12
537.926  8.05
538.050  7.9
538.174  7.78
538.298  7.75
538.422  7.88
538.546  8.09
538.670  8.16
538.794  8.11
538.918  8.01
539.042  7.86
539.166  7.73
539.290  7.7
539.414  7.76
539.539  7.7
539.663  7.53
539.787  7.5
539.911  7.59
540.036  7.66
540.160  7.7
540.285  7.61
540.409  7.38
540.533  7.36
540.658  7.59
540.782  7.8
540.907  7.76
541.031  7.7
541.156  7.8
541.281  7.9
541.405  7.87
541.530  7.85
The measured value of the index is -0.07 nm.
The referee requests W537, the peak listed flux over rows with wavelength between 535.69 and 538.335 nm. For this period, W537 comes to 8.12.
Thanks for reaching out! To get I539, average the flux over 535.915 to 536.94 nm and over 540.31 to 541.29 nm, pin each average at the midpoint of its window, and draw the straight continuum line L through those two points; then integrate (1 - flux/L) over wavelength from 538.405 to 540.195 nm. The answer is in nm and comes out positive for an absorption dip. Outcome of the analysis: -0.03 nm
